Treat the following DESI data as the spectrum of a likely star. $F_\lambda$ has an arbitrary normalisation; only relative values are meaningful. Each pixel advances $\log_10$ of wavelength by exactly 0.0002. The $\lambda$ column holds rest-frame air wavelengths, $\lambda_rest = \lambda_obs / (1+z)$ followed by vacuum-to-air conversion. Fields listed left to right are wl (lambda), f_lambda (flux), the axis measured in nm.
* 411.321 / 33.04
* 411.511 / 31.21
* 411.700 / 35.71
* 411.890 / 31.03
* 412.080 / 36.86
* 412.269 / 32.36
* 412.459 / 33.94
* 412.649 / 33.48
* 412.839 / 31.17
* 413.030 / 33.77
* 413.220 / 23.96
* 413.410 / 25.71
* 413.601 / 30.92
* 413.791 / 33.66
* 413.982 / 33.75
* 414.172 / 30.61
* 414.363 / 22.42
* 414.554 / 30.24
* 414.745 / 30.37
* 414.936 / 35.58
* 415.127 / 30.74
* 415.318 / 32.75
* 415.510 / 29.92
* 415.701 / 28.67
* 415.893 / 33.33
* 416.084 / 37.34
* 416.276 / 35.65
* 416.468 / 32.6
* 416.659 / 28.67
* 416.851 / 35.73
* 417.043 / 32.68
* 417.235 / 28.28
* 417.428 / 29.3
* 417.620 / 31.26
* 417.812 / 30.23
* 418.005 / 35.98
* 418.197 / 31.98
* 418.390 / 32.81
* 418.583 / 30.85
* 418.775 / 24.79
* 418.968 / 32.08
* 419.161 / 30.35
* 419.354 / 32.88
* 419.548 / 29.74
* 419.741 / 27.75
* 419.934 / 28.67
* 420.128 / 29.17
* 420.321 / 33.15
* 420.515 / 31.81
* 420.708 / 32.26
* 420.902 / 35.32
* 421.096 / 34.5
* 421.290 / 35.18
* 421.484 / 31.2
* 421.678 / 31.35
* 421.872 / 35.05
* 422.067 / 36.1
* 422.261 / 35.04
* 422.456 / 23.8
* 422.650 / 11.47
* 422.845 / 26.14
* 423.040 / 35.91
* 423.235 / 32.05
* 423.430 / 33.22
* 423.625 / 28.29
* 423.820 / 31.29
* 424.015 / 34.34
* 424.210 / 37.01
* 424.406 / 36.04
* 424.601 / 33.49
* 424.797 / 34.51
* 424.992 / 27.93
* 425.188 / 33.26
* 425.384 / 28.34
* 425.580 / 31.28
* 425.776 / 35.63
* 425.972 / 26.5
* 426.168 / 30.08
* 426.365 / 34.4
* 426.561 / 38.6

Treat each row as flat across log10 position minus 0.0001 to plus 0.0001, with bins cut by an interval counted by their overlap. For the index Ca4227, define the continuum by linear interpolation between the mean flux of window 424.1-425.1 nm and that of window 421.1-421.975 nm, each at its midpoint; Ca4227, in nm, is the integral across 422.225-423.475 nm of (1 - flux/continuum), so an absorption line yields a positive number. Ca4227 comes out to 0.22 nm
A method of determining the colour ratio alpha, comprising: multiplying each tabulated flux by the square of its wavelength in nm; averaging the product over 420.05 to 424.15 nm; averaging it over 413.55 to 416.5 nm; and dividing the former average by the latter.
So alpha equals 1.0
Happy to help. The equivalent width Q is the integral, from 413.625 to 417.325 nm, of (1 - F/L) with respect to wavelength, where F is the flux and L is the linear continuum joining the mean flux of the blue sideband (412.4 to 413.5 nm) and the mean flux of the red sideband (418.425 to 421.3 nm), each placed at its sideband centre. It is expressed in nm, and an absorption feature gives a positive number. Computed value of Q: -0.14 nm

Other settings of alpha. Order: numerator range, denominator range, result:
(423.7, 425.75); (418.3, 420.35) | 1.12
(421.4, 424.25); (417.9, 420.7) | 1.01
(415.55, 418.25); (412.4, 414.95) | 1.07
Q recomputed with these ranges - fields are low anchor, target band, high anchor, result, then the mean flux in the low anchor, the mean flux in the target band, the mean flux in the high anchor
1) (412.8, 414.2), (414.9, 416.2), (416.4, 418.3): -0.06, 30.4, 32.5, 31.7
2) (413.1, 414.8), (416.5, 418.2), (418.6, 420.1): -0.13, 29.1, 31.6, 29.5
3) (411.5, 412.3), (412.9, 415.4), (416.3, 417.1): 0.22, 33.8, 30.3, 32.7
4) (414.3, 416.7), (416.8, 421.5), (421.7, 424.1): -0.09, 31.6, 31.5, 30.2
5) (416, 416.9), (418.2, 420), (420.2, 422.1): 0.19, 33.9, 30.1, 33.5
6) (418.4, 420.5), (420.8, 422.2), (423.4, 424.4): -0.12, 30.1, 34.1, 33.1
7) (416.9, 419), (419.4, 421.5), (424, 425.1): 0.02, 31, 31.8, 33.9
